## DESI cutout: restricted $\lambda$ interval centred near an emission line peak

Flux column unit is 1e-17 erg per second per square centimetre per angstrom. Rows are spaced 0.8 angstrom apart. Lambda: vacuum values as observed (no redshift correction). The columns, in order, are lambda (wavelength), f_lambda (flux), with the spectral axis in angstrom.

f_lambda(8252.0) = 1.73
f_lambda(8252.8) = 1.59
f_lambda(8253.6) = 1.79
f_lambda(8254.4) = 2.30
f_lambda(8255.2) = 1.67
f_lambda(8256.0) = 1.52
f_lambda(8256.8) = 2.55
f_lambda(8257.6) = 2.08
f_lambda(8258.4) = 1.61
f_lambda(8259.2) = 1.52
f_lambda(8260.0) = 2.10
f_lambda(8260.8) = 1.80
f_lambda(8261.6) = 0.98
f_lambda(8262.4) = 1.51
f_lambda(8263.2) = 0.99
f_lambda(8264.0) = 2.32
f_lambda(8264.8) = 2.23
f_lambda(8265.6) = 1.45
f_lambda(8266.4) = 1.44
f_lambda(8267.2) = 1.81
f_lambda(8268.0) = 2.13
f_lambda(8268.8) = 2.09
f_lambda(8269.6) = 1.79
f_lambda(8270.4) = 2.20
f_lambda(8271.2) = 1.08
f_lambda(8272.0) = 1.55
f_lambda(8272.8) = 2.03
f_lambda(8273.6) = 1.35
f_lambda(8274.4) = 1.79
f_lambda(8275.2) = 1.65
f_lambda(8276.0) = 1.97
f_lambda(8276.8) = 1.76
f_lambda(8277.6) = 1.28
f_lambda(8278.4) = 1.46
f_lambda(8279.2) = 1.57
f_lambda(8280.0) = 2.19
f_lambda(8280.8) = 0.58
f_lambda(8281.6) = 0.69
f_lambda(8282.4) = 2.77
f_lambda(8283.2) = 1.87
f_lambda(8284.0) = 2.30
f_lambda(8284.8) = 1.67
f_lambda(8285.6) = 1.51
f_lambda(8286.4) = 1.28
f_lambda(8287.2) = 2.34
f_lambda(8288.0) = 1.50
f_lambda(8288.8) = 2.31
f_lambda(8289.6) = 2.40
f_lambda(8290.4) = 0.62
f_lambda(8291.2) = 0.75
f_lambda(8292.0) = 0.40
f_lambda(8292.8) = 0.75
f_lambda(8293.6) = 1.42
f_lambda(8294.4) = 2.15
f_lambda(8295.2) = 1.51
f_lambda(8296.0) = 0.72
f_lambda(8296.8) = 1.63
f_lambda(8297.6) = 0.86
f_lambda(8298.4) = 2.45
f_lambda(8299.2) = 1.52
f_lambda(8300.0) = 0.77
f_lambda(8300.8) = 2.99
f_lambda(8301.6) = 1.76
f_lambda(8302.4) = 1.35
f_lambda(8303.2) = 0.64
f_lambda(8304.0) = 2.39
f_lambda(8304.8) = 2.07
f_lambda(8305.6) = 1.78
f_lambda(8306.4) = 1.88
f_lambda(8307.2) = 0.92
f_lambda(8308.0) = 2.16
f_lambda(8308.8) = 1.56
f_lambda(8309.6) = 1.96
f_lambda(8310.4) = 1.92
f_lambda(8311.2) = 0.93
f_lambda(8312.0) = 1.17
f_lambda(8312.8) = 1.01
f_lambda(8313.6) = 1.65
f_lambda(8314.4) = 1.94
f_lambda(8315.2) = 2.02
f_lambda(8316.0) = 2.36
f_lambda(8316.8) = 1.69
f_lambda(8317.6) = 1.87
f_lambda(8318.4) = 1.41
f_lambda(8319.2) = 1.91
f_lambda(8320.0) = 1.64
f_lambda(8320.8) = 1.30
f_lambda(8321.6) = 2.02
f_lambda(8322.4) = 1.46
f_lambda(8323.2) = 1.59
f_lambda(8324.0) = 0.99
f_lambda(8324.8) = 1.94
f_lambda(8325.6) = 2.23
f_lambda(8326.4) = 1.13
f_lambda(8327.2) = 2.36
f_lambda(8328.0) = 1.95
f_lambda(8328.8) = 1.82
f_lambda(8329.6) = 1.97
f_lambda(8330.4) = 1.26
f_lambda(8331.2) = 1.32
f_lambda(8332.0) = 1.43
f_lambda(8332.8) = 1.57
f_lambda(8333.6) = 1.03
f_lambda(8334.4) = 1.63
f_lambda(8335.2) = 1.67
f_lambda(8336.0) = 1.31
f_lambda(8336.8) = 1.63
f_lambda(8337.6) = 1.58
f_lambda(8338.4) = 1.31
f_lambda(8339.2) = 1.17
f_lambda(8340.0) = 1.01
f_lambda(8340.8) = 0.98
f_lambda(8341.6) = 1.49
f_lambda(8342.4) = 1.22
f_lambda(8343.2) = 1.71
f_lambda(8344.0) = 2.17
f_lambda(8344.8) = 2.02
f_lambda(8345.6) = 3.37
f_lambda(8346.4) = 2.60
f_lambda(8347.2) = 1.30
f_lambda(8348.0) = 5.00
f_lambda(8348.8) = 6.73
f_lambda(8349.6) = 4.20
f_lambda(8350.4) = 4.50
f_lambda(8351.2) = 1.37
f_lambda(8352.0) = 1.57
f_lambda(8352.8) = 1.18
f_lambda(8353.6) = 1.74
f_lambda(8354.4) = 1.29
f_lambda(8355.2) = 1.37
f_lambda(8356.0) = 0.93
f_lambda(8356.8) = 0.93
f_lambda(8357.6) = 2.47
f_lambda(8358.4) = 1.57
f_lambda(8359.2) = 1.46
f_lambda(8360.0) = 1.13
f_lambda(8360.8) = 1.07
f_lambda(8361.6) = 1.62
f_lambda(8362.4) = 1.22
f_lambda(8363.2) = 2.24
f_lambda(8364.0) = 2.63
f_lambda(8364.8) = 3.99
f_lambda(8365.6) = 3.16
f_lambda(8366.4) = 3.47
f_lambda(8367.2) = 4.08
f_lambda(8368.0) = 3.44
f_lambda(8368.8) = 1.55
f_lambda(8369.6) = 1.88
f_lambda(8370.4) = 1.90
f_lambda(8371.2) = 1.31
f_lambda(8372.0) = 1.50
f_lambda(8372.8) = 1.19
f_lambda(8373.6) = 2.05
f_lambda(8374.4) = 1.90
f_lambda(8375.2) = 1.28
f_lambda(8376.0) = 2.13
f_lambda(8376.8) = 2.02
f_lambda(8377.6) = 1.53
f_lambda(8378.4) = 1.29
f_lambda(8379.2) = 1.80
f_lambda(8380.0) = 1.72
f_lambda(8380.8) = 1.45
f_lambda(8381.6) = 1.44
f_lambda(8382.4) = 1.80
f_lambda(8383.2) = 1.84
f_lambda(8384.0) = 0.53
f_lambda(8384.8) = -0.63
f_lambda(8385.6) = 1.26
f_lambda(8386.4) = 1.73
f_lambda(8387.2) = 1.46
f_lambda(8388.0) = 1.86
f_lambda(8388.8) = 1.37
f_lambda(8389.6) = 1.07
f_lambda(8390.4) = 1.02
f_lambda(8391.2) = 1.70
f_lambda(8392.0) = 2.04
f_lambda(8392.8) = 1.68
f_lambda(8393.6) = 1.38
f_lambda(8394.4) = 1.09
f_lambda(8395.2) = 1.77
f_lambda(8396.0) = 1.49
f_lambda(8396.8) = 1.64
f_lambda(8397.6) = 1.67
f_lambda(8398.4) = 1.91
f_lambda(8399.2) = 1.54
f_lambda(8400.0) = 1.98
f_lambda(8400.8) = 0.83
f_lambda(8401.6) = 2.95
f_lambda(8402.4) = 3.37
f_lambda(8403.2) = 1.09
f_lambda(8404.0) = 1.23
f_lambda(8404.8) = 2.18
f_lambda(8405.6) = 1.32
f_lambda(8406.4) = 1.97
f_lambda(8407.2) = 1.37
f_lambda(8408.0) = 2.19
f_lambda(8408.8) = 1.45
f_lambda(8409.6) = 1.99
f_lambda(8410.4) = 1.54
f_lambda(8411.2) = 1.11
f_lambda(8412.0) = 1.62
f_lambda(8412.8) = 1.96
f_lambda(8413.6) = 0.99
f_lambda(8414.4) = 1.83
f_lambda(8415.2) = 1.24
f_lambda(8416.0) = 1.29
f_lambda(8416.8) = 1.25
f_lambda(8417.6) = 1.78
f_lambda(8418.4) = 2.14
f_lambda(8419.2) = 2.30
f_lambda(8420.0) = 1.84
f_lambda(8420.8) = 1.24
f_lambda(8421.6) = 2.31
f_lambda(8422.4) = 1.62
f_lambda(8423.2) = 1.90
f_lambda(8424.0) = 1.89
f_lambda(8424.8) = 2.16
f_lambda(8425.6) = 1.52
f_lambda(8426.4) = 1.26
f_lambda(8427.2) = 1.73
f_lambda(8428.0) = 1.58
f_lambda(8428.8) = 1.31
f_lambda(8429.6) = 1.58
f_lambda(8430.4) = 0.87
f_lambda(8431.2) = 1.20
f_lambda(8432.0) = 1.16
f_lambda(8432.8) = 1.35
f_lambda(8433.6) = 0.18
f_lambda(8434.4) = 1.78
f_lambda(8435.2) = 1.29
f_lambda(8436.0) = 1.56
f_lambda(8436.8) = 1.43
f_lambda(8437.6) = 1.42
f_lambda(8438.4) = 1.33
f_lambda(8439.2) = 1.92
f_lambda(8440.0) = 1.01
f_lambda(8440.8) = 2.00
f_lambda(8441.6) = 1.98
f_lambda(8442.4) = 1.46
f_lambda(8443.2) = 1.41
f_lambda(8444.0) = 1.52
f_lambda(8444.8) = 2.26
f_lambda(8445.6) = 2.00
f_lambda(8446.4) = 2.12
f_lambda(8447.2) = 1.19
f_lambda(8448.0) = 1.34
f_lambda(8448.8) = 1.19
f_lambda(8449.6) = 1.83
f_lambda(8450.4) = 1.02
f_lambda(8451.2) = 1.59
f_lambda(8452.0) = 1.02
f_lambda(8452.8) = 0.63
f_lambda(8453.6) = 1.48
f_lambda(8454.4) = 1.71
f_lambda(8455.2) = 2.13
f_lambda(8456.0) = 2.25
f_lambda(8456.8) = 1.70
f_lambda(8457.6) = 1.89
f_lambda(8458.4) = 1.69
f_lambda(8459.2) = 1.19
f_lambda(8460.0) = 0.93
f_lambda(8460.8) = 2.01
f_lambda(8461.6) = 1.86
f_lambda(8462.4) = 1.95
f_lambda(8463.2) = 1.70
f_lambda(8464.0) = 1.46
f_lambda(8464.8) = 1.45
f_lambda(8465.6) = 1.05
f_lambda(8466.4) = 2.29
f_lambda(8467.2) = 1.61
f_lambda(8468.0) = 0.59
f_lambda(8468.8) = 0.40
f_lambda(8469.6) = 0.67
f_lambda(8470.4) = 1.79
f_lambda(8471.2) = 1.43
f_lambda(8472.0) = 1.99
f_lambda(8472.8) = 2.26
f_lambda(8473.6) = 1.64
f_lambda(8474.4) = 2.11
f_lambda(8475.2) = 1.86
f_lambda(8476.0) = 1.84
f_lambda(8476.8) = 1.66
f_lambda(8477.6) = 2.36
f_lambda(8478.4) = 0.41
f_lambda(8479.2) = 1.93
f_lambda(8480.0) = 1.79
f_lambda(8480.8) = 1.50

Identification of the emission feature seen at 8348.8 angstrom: [S II]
